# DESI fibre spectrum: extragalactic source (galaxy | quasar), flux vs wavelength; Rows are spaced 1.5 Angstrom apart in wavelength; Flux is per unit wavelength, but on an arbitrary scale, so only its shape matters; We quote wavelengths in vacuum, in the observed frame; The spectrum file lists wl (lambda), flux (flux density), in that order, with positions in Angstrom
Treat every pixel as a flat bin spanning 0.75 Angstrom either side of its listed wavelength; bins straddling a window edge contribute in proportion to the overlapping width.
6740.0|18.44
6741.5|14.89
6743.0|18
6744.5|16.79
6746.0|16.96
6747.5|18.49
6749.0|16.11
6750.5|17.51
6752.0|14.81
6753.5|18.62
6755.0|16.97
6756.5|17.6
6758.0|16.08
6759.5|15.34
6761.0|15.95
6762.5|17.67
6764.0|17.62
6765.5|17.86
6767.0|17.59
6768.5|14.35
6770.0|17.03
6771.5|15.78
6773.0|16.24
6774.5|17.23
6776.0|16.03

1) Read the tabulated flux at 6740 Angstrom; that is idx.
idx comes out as 18.44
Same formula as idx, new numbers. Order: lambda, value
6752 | 14.81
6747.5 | 18.49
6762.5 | 17.67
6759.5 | 15.34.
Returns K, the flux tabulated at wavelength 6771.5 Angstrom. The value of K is 15.78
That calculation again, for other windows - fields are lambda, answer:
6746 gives 16.96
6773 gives 16.24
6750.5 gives 17.51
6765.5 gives 17.86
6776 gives 16.03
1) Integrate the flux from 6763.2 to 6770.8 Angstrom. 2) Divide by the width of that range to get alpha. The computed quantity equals 16.9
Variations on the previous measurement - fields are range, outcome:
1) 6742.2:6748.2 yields 17.5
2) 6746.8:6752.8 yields 16.7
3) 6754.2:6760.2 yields 16.5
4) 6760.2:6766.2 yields 17.3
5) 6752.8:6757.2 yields 17.7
